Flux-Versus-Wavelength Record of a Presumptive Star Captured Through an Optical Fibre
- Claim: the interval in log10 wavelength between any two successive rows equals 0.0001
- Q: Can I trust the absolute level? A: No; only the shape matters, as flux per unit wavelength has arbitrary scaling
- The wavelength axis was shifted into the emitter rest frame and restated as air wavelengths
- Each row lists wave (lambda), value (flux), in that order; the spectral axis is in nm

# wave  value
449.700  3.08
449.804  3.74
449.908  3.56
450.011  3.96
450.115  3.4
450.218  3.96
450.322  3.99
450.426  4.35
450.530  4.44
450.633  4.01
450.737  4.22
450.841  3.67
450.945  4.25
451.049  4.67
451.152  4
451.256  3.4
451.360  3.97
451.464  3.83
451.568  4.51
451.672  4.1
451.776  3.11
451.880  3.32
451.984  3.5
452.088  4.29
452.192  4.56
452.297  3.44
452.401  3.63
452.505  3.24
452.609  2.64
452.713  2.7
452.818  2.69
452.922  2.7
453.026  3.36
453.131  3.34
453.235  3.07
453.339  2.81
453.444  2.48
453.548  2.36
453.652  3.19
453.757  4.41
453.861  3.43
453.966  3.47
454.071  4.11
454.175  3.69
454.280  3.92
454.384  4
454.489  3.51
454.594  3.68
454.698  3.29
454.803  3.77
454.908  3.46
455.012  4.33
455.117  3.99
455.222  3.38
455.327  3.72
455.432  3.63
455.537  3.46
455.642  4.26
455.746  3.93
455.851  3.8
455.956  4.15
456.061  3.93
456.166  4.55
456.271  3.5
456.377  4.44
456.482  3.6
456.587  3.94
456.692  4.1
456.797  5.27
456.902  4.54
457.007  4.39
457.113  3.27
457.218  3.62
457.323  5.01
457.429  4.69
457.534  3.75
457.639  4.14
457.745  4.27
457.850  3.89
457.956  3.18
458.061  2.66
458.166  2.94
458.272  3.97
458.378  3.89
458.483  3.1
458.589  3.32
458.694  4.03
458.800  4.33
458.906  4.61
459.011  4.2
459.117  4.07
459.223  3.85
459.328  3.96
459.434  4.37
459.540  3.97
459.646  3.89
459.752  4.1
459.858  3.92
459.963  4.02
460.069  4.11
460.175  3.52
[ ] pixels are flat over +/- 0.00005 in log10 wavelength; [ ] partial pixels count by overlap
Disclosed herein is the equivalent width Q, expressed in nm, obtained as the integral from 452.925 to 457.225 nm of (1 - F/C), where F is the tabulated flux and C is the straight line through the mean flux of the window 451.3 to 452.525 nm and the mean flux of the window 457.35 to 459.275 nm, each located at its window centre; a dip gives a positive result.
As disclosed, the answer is 0.11 nm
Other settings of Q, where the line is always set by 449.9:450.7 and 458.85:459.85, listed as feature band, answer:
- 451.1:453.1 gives 0.24 nm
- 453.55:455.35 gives 0.16 nm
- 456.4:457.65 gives -0.04 nm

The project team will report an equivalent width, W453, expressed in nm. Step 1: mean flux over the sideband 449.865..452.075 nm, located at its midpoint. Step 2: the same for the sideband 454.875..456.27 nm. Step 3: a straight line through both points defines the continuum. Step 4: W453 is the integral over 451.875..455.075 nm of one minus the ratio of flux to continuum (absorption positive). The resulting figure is 0.38 nm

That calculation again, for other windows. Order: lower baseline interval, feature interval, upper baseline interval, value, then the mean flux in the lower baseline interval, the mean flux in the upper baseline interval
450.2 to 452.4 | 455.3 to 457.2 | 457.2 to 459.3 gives -0.056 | 3.97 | 3.88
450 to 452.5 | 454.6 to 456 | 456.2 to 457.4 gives 0.111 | 3.93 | 4.17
